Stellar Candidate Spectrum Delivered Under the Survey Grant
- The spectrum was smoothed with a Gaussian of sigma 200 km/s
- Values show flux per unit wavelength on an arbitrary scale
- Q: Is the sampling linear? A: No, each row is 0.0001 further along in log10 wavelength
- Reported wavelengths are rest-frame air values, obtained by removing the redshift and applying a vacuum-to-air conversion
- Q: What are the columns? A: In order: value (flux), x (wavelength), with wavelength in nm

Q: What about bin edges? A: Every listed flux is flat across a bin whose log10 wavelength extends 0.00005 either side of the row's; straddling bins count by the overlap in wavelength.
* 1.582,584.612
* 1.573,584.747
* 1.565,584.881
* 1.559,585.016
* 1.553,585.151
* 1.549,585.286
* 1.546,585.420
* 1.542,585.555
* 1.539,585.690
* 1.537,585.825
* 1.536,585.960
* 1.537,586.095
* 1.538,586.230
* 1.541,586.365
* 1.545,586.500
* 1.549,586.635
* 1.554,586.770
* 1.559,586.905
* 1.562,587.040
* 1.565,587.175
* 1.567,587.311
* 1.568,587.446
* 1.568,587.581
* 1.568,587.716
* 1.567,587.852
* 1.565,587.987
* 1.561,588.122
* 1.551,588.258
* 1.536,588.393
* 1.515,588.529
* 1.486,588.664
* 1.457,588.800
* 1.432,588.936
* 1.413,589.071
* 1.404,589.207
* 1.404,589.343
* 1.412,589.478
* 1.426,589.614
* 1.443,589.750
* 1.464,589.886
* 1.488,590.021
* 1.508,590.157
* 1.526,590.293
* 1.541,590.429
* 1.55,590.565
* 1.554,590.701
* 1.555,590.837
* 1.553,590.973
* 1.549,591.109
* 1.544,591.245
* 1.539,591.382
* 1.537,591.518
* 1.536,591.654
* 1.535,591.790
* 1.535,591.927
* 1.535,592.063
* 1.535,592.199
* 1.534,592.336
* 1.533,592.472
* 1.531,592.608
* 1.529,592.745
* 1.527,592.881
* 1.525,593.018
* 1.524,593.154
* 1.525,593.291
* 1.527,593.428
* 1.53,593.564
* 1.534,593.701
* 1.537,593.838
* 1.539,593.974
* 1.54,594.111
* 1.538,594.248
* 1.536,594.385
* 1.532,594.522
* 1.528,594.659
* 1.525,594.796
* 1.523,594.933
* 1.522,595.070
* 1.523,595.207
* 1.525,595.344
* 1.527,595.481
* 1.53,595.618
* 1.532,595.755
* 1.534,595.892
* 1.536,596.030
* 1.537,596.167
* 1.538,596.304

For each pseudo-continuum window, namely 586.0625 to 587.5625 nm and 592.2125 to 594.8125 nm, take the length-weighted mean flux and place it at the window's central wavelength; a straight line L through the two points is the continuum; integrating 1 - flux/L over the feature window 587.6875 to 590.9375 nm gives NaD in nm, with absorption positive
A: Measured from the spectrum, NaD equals 0.10 nm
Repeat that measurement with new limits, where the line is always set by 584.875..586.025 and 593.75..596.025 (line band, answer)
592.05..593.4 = 0.004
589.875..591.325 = 0.004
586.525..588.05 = -0.020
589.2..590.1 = 0.059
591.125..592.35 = -0.001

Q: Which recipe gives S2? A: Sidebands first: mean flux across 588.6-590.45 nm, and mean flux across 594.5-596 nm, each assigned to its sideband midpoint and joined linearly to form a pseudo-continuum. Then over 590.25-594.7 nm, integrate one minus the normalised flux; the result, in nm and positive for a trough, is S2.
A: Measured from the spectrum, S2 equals -0.132 nm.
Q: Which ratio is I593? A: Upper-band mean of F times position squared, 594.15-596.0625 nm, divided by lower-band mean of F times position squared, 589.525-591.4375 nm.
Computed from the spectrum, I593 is 1.02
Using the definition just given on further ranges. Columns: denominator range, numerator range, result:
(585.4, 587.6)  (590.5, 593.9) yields 1.01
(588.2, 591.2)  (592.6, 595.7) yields 1.04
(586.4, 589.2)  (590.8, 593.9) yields 1.02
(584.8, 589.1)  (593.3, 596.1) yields 1.02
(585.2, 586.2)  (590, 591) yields 1.01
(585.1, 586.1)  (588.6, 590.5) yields 0.96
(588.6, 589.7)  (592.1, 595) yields 1.09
